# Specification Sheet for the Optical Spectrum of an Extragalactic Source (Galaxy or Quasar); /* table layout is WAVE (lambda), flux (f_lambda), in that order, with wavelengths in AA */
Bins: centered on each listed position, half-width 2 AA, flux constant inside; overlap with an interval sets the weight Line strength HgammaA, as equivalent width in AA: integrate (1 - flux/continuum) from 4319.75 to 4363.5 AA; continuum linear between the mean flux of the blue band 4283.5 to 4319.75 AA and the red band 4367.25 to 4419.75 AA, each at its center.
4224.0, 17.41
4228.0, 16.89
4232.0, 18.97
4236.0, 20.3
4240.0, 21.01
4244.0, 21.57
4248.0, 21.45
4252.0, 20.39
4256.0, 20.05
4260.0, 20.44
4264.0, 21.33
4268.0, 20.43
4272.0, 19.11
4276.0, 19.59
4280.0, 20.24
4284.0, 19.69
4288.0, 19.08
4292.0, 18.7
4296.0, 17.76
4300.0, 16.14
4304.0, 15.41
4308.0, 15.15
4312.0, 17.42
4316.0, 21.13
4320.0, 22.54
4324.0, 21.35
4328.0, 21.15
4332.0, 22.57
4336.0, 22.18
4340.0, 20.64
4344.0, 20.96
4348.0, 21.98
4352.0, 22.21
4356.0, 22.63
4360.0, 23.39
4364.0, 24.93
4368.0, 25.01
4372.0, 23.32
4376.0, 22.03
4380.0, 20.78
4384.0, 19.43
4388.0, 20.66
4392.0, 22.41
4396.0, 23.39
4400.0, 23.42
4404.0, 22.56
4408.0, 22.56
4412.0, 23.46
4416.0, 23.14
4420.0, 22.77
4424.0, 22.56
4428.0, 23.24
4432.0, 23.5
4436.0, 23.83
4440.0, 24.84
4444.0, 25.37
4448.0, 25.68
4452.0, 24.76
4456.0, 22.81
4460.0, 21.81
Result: -4.68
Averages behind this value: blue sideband 18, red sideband 22.4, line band 22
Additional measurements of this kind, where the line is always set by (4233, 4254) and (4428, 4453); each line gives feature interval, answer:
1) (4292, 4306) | 3.3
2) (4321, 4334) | 0.4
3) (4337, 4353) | 0.9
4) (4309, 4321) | 1.3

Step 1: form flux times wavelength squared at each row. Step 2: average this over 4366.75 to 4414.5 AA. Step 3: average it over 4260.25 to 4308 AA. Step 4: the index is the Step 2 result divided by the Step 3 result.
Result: 1.3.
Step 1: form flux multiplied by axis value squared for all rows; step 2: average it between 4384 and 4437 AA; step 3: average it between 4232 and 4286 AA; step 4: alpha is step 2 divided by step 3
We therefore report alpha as 1.20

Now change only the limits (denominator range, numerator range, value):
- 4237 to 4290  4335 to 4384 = 1.15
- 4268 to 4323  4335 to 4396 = 1.22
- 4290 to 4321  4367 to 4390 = 1.26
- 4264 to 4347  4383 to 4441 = 1.22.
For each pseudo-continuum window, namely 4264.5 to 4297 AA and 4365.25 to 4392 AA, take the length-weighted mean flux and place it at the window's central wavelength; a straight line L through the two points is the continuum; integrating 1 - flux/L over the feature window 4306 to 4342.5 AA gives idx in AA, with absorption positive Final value 0.3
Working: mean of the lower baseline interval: 19.5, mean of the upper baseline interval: 22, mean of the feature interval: 20.5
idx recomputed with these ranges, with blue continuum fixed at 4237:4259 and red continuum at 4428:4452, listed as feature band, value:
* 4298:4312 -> 3.9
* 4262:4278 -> 0.9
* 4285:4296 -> 1.5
